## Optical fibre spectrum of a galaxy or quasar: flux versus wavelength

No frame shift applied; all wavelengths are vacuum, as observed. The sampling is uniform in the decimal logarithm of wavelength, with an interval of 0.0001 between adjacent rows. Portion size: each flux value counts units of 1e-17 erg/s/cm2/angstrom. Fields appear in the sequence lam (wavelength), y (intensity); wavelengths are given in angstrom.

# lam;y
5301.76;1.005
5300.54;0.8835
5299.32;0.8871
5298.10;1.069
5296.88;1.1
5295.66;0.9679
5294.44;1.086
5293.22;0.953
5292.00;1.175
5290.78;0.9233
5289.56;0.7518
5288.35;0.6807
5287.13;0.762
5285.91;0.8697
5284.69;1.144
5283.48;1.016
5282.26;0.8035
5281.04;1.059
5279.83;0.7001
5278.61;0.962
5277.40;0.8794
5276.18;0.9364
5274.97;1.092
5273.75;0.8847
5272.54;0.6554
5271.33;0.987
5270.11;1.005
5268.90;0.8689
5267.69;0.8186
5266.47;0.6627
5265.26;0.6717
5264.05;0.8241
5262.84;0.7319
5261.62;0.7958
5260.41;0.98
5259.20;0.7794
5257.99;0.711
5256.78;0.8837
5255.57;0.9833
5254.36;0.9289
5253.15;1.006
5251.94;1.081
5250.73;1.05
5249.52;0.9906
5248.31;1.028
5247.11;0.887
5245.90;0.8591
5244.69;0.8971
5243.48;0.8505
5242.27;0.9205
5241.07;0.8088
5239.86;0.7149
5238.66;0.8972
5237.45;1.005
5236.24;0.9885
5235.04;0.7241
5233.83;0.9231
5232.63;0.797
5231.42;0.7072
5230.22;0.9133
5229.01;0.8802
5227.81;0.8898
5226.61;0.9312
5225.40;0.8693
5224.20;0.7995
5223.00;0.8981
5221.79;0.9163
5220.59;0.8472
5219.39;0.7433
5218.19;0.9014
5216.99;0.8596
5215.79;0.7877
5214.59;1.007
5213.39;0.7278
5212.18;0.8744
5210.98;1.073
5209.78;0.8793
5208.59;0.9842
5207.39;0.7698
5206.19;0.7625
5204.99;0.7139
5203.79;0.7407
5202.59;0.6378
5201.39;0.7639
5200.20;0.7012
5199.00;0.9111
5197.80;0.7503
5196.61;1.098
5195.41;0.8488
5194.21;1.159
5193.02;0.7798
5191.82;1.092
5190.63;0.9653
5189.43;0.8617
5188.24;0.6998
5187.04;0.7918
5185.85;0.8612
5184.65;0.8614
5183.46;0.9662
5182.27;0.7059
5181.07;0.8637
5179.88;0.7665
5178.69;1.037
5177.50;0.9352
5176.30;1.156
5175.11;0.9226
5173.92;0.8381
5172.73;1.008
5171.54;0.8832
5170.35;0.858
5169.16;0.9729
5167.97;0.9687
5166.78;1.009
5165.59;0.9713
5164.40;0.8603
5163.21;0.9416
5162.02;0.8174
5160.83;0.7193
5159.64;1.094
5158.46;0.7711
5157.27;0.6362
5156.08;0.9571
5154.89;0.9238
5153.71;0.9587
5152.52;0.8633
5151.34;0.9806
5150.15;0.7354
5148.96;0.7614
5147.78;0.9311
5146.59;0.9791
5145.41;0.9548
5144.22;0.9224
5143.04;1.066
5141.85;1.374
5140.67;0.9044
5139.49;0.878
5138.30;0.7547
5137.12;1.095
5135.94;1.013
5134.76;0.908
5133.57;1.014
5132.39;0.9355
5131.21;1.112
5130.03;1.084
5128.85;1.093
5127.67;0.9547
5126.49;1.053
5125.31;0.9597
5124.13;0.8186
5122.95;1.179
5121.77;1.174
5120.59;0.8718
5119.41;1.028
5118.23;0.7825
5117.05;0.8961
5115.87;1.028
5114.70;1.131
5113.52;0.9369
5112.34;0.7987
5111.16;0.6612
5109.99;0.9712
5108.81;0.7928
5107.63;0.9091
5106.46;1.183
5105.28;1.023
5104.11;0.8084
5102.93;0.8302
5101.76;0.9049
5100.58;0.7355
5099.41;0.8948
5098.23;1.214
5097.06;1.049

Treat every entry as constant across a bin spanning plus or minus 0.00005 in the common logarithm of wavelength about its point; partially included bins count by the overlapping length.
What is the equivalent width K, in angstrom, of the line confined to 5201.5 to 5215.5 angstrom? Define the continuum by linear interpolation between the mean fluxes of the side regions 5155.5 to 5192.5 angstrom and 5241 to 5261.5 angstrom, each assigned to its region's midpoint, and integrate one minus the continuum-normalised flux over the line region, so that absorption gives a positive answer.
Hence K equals 1.19 angstrom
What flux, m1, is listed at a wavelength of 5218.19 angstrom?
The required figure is 0.9014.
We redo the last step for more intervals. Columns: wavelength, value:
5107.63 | 0.9091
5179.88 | 0.7665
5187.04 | 0.7918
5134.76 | 0.908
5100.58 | 0.7355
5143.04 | 1.066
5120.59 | 0.8718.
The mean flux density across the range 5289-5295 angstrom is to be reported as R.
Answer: 0.978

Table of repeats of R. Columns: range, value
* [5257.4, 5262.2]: 0.818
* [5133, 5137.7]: 1.01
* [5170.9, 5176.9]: 0.961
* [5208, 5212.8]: 0.952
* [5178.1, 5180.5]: 0.903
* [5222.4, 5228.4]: 0.878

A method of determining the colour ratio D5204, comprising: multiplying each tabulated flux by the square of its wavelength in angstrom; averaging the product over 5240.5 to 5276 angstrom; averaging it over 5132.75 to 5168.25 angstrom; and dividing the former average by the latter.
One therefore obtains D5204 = 1.00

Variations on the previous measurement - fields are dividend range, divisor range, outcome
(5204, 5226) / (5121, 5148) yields 0.88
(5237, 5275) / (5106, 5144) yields 0.94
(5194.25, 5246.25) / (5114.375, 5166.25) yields 0.93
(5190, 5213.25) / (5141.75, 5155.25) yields 0.94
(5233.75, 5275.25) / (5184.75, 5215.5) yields 1.05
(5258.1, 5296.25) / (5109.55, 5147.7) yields 0.95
